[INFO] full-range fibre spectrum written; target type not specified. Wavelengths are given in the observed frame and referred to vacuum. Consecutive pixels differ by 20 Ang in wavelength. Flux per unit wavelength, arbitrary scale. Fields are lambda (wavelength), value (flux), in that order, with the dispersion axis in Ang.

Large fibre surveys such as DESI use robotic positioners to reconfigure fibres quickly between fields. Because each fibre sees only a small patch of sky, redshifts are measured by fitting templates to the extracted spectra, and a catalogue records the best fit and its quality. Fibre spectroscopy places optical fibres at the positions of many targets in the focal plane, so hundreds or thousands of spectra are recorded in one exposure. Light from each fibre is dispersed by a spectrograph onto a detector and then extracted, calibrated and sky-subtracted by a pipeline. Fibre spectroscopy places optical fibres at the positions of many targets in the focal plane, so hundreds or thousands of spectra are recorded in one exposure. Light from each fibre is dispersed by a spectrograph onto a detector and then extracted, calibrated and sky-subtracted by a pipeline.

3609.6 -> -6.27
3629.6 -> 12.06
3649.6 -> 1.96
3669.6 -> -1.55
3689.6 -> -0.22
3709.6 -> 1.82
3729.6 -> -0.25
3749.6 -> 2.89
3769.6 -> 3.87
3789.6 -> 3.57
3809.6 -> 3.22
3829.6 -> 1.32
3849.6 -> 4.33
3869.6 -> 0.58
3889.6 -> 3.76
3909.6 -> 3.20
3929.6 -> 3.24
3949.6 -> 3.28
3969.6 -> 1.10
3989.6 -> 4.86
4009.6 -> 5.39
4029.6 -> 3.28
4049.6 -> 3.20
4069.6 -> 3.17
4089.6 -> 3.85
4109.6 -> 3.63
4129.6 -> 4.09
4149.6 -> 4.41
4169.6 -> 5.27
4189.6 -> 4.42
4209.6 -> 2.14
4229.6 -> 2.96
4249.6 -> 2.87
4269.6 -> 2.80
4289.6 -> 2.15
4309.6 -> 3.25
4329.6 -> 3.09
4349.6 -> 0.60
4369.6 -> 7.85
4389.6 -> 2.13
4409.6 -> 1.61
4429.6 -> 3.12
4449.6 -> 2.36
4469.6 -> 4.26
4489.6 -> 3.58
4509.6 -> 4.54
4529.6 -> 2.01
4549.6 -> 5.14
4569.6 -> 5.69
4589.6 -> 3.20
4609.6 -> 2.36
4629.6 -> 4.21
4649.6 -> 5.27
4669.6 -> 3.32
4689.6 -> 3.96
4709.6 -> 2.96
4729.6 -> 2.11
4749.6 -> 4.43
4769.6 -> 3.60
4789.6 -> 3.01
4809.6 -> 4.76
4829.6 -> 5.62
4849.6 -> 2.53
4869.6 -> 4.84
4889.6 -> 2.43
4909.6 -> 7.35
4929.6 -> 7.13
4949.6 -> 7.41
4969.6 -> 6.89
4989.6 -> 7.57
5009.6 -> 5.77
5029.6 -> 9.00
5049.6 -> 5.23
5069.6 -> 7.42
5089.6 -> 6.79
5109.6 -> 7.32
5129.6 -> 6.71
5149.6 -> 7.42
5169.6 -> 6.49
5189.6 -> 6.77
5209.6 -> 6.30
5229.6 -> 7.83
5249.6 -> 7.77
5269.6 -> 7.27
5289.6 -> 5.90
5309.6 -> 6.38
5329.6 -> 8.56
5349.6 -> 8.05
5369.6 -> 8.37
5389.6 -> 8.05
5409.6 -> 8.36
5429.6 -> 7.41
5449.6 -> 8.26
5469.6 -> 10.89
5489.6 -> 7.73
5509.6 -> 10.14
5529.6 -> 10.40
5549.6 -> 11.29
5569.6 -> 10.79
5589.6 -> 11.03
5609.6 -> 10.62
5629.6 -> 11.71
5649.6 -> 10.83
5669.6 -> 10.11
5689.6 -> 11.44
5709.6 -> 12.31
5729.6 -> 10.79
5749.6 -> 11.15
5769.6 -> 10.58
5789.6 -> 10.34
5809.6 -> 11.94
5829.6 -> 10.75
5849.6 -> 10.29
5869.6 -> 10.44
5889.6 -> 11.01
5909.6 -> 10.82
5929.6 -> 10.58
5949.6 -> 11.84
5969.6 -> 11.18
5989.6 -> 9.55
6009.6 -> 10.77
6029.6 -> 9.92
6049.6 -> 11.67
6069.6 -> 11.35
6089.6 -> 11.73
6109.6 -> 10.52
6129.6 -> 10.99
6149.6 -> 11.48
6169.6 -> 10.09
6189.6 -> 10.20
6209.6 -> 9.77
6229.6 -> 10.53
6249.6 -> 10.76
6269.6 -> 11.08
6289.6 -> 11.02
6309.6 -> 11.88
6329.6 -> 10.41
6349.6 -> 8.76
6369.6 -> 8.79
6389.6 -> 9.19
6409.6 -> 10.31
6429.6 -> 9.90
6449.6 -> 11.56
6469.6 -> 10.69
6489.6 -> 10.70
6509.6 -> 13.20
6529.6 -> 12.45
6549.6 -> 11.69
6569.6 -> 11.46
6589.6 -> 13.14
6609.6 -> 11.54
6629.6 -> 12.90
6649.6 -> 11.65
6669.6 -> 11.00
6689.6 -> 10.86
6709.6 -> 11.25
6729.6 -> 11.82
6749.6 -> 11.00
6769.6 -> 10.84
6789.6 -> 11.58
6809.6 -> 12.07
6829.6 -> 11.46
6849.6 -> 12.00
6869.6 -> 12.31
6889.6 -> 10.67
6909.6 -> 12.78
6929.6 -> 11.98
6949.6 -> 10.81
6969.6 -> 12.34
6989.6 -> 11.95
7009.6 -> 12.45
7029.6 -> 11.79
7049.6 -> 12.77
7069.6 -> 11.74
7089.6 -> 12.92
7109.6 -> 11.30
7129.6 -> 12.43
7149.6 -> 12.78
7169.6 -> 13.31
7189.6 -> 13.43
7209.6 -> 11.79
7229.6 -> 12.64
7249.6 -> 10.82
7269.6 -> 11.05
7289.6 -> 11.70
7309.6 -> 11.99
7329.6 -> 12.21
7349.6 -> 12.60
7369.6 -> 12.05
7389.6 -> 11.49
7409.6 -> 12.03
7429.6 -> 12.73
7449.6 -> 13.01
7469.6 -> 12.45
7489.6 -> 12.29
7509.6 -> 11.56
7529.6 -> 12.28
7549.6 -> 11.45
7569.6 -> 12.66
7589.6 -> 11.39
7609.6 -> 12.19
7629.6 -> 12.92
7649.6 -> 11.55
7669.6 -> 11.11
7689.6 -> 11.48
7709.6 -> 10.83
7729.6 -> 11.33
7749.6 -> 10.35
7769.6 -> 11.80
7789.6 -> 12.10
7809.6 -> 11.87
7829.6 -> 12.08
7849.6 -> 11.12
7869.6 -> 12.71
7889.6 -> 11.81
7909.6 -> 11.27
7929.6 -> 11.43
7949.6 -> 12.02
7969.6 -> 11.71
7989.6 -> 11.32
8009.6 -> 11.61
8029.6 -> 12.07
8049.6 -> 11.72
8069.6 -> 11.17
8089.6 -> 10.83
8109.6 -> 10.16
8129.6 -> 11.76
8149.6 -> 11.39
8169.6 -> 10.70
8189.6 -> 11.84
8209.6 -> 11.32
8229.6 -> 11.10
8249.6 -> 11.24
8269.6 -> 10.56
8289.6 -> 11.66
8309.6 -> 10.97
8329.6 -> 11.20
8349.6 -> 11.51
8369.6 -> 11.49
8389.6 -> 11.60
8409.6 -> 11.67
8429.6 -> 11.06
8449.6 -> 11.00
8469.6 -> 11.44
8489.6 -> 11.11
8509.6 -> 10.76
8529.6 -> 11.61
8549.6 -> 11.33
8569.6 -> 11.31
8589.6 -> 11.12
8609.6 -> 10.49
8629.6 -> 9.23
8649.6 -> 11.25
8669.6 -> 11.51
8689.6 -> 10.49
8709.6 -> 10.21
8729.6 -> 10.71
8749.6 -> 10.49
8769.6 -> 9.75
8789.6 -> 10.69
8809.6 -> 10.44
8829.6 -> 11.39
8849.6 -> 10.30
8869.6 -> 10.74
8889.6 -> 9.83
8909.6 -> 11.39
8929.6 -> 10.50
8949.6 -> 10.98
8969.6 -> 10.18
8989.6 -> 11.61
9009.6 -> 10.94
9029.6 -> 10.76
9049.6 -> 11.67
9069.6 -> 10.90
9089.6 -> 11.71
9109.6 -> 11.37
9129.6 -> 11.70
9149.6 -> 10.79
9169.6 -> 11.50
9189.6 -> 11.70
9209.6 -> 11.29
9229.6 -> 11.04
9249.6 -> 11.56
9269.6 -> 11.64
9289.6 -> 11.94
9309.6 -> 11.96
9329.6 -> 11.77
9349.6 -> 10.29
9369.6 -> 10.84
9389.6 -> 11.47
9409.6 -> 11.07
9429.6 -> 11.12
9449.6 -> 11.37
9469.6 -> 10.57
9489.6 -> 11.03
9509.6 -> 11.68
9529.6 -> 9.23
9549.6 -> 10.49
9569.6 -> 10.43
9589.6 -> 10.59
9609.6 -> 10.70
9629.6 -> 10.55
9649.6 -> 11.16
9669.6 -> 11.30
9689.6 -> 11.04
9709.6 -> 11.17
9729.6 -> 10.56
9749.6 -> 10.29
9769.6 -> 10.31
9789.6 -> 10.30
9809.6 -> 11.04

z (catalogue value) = 0.23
